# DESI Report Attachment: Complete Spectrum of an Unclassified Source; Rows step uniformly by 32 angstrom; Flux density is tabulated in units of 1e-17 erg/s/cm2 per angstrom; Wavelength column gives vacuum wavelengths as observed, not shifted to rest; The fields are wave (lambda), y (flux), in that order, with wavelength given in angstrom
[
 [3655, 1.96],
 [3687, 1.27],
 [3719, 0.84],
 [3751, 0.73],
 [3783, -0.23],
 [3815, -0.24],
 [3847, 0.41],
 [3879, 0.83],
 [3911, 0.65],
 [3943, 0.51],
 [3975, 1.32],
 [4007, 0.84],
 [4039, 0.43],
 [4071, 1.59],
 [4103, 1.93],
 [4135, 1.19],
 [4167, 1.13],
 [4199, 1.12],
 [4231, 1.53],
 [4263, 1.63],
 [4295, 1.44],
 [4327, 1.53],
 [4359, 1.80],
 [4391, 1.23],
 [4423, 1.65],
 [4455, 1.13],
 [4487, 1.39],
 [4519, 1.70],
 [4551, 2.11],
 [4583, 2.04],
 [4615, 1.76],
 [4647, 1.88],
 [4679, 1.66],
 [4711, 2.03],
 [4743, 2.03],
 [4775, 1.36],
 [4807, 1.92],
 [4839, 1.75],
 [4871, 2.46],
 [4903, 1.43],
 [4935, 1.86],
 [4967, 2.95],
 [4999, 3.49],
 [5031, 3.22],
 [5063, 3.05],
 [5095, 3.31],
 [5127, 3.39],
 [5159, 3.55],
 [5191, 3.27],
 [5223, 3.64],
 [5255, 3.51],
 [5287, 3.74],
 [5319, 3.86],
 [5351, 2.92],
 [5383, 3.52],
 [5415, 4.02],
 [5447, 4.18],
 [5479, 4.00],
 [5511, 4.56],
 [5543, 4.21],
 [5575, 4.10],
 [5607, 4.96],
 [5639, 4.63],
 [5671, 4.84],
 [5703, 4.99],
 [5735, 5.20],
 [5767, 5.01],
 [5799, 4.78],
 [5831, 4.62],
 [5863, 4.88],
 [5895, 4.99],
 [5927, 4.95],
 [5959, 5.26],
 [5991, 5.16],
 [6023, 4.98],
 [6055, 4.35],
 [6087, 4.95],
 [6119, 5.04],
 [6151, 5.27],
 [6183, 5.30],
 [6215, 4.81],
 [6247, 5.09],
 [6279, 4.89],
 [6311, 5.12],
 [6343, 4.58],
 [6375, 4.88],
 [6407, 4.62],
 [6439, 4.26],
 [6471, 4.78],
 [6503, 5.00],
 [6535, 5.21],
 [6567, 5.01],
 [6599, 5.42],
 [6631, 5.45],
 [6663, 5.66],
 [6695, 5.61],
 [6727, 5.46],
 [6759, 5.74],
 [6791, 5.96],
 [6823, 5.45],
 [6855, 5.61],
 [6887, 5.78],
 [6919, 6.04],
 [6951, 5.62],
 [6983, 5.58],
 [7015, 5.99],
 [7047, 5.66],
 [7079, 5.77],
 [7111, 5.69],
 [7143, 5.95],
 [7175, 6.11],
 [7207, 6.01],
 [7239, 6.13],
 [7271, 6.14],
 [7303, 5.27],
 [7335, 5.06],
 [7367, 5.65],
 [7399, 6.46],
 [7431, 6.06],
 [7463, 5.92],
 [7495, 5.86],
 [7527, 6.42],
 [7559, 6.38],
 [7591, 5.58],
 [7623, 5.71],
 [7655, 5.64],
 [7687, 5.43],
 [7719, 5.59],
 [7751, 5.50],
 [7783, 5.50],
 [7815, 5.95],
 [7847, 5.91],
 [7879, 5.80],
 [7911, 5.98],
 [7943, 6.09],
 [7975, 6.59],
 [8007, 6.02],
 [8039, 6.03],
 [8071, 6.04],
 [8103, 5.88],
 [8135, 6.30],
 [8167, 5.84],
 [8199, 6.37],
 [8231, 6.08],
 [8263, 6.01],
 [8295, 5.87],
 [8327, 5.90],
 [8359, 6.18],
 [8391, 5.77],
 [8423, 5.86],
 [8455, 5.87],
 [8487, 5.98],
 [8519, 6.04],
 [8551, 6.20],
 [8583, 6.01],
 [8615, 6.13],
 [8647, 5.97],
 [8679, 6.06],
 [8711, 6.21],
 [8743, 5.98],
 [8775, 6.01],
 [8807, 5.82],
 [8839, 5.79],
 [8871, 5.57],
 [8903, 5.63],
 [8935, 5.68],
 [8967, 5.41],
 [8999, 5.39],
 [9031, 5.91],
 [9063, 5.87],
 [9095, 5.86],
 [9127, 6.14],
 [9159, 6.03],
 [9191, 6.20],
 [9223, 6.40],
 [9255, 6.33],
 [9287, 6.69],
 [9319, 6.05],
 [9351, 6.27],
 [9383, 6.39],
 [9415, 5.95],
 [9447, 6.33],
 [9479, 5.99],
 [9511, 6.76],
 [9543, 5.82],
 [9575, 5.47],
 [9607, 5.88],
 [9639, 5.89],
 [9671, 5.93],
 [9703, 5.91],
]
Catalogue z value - 0.245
